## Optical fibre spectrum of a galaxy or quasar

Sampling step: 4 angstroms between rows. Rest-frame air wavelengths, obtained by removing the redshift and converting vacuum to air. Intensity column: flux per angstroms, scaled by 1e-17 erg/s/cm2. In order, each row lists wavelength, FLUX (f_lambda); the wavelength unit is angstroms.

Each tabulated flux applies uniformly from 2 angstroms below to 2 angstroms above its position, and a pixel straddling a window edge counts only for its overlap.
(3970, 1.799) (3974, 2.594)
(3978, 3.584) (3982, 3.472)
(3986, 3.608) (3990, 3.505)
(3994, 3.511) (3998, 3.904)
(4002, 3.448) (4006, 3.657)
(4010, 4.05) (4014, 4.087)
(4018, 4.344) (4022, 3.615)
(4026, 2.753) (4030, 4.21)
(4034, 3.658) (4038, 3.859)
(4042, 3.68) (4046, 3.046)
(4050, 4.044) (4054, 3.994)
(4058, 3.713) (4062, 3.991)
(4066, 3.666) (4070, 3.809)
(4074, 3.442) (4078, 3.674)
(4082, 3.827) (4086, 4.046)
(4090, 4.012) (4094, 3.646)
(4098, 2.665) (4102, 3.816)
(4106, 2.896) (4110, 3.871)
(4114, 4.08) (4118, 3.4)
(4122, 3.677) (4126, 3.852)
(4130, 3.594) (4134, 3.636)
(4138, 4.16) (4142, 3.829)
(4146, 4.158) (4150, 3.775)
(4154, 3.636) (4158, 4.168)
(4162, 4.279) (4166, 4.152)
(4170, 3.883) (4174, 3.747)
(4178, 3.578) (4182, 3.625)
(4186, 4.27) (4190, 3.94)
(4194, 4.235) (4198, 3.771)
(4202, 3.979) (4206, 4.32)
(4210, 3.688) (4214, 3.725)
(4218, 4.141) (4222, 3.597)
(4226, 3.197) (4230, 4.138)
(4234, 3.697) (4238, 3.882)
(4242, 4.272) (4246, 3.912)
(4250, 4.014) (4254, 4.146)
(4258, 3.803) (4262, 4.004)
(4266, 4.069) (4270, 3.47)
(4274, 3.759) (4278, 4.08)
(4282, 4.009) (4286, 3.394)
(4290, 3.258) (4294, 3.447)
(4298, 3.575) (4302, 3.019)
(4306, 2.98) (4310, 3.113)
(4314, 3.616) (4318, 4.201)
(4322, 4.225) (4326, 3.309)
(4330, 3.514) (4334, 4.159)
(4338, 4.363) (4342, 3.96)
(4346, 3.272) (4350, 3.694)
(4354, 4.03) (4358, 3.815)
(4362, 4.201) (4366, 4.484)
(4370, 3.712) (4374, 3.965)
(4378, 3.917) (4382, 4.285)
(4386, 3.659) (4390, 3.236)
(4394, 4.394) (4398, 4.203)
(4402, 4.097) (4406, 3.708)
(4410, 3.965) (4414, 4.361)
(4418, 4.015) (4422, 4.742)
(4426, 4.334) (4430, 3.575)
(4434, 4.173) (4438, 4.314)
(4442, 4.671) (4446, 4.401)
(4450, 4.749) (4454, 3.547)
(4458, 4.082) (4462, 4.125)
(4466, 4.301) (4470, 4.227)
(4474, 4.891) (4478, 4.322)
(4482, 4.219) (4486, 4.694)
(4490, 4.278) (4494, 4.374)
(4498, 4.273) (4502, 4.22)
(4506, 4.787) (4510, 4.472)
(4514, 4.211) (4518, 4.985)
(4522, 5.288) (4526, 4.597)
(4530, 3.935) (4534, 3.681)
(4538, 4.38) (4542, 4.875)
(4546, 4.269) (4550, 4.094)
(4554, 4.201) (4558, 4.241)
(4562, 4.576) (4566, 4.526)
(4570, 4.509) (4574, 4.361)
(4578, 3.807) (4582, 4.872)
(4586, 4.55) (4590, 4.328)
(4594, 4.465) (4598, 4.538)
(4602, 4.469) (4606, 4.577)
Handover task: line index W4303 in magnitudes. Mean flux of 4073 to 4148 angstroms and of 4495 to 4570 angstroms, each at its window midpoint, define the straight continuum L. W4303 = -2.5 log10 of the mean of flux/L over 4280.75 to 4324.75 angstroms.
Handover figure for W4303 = 0.15 mag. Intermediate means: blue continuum 3.7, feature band 3.52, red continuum 4.42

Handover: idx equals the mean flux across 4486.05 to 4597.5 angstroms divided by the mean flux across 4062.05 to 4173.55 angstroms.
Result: 1.2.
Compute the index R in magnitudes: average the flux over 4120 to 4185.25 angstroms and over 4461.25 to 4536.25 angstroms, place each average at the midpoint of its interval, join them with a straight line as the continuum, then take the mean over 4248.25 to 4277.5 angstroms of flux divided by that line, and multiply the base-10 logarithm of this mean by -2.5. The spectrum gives 0.038 mag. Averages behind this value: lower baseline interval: 3.87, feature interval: 3.9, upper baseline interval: 4.42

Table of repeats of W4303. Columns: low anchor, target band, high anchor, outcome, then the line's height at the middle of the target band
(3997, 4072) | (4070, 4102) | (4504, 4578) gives 0.06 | 3.83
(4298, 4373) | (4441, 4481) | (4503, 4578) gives -0.04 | 4.17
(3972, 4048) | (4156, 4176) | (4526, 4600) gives -0.06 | 3.82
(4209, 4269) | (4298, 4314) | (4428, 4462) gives 0.24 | 3.98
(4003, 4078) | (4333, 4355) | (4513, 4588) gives 0.07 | 4.15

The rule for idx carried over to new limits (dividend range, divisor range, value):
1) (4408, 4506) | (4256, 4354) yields 1.17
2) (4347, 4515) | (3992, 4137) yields 1.13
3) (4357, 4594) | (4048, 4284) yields 1.11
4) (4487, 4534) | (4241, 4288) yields 1.14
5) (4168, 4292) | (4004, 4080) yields 1.03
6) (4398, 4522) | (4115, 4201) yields 1.11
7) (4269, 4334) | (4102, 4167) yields 0.94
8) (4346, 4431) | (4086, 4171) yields 1.06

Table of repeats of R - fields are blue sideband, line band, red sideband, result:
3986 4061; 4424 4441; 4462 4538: 0.05 mag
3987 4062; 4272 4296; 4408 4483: 0.11 mag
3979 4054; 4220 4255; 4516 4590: 0.04 mag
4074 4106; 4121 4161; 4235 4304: -0.06 mag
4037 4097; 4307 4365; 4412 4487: 0.09 mag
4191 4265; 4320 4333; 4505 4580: 0.10 mag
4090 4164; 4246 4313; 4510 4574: 0.10 mag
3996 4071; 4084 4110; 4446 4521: 0.09 mag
